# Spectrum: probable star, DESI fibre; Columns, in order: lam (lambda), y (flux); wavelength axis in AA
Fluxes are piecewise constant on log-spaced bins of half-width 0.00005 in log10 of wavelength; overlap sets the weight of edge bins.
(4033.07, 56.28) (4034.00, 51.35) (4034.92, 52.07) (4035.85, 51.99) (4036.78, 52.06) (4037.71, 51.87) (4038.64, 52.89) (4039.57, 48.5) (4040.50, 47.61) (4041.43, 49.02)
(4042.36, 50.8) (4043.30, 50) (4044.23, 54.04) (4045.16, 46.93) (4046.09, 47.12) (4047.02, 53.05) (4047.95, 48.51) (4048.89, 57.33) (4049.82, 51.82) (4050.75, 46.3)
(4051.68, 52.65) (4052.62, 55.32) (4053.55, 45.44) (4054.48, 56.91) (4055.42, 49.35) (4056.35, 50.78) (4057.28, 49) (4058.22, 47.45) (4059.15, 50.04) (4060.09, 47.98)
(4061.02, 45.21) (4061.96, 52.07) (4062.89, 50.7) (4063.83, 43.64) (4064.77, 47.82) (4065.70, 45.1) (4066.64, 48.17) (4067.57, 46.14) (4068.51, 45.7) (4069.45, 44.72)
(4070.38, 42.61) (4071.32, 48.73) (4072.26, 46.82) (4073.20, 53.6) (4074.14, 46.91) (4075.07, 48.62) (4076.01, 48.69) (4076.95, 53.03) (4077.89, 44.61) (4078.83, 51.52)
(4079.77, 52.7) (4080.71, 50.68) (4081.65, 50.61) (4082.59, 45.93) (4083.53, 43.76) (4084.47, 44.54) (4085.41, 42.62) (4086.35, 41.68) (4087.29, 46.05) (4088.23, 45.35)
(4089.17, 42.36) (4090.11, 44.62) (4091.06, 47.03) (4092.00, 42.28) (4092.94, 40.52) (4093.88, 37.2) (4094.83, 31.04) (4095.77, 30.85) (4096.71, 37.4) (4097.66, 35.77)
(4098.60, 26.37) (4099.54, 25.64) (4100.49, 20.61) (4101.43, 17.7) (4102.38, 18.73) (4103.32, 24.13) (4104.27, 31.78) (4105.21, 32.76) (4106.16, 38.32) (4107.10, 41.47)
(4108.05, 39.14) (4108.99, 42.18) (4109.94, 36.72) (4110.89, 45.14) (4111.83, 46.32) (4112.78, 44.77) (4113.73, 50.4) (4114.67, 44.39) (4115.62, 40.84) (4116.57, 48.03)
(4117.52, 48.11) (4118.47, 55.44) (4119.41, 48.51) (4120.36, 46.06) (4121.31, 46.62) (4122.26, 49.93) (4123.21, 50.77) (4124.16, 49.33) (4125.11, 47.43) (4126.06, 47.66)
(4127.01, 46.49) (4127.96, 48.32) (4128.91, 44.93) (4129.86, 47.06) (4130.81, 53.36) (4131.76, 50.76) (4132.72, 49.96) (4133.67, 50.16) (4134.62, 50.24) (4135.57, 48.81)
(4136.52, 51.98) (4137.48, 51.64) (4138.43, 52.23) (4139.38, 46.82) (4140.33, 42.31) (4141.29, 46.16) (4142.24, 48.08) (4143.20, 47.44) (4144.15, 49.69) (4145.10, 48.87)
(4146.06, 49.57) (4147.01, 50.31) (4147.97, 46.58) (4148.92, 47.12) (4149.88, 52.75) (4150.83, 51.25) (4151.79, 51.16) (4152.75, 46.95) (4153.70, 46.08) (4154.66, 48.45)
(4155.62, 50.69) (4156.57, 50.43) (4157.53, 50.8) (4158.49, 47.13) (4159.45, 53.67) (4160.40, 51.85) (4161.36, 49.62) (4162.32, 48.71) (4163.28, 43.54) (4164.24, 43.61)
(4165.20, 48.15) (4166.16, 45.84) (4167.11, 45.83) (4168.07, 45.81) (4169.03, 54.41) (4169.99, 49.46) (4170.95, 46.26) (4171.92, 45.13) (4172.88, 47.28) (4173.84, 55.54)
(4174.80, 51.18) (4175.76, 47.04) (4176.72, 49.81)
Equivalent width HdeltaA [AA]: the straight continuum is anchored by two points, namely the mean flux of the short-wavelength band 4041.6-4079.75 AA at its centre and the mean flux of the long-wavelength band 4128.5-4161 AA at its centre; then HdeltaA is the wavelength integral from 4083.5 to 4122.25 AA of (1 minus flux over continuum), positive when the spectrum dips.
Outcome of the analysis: 7.7 AA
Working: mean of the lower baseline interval 49.2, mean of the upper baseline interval 49.3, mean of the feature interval 39.4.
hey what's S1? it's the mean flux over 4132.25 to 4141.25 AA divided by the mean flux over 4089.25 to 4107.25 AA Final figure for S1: 1.50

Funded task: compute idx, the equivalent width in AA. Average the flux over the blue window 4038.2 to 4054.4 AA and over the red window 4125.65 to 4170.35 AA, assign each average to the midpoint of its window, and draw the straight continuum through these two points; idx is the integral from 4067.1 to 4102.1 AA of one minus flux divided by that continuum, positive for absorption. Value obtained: 5.45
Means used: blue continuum 50.6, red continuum 48.8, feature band 42.2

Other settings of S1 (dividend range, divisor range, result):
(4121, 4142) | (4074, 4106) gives 1.24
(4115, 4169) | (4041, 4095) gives 1.02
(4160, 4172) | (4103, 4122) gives 1.11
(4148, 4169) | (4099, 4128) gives 1.19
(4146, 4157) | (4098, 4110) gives 1.63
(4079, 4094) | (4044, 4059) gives 0.89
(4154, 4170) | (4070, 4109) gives 1.21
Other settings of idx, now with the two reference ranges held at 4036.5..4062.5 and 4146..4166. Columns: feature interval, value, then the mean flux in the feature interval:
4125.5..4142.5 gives 0.16 AA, 48.7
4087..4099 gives 2.61 AA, 38.9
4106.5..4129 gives 1.47 AA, 46.2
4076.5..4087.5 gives 0.57 AA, 47.3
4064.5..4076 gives 0.67 AA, 47.2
